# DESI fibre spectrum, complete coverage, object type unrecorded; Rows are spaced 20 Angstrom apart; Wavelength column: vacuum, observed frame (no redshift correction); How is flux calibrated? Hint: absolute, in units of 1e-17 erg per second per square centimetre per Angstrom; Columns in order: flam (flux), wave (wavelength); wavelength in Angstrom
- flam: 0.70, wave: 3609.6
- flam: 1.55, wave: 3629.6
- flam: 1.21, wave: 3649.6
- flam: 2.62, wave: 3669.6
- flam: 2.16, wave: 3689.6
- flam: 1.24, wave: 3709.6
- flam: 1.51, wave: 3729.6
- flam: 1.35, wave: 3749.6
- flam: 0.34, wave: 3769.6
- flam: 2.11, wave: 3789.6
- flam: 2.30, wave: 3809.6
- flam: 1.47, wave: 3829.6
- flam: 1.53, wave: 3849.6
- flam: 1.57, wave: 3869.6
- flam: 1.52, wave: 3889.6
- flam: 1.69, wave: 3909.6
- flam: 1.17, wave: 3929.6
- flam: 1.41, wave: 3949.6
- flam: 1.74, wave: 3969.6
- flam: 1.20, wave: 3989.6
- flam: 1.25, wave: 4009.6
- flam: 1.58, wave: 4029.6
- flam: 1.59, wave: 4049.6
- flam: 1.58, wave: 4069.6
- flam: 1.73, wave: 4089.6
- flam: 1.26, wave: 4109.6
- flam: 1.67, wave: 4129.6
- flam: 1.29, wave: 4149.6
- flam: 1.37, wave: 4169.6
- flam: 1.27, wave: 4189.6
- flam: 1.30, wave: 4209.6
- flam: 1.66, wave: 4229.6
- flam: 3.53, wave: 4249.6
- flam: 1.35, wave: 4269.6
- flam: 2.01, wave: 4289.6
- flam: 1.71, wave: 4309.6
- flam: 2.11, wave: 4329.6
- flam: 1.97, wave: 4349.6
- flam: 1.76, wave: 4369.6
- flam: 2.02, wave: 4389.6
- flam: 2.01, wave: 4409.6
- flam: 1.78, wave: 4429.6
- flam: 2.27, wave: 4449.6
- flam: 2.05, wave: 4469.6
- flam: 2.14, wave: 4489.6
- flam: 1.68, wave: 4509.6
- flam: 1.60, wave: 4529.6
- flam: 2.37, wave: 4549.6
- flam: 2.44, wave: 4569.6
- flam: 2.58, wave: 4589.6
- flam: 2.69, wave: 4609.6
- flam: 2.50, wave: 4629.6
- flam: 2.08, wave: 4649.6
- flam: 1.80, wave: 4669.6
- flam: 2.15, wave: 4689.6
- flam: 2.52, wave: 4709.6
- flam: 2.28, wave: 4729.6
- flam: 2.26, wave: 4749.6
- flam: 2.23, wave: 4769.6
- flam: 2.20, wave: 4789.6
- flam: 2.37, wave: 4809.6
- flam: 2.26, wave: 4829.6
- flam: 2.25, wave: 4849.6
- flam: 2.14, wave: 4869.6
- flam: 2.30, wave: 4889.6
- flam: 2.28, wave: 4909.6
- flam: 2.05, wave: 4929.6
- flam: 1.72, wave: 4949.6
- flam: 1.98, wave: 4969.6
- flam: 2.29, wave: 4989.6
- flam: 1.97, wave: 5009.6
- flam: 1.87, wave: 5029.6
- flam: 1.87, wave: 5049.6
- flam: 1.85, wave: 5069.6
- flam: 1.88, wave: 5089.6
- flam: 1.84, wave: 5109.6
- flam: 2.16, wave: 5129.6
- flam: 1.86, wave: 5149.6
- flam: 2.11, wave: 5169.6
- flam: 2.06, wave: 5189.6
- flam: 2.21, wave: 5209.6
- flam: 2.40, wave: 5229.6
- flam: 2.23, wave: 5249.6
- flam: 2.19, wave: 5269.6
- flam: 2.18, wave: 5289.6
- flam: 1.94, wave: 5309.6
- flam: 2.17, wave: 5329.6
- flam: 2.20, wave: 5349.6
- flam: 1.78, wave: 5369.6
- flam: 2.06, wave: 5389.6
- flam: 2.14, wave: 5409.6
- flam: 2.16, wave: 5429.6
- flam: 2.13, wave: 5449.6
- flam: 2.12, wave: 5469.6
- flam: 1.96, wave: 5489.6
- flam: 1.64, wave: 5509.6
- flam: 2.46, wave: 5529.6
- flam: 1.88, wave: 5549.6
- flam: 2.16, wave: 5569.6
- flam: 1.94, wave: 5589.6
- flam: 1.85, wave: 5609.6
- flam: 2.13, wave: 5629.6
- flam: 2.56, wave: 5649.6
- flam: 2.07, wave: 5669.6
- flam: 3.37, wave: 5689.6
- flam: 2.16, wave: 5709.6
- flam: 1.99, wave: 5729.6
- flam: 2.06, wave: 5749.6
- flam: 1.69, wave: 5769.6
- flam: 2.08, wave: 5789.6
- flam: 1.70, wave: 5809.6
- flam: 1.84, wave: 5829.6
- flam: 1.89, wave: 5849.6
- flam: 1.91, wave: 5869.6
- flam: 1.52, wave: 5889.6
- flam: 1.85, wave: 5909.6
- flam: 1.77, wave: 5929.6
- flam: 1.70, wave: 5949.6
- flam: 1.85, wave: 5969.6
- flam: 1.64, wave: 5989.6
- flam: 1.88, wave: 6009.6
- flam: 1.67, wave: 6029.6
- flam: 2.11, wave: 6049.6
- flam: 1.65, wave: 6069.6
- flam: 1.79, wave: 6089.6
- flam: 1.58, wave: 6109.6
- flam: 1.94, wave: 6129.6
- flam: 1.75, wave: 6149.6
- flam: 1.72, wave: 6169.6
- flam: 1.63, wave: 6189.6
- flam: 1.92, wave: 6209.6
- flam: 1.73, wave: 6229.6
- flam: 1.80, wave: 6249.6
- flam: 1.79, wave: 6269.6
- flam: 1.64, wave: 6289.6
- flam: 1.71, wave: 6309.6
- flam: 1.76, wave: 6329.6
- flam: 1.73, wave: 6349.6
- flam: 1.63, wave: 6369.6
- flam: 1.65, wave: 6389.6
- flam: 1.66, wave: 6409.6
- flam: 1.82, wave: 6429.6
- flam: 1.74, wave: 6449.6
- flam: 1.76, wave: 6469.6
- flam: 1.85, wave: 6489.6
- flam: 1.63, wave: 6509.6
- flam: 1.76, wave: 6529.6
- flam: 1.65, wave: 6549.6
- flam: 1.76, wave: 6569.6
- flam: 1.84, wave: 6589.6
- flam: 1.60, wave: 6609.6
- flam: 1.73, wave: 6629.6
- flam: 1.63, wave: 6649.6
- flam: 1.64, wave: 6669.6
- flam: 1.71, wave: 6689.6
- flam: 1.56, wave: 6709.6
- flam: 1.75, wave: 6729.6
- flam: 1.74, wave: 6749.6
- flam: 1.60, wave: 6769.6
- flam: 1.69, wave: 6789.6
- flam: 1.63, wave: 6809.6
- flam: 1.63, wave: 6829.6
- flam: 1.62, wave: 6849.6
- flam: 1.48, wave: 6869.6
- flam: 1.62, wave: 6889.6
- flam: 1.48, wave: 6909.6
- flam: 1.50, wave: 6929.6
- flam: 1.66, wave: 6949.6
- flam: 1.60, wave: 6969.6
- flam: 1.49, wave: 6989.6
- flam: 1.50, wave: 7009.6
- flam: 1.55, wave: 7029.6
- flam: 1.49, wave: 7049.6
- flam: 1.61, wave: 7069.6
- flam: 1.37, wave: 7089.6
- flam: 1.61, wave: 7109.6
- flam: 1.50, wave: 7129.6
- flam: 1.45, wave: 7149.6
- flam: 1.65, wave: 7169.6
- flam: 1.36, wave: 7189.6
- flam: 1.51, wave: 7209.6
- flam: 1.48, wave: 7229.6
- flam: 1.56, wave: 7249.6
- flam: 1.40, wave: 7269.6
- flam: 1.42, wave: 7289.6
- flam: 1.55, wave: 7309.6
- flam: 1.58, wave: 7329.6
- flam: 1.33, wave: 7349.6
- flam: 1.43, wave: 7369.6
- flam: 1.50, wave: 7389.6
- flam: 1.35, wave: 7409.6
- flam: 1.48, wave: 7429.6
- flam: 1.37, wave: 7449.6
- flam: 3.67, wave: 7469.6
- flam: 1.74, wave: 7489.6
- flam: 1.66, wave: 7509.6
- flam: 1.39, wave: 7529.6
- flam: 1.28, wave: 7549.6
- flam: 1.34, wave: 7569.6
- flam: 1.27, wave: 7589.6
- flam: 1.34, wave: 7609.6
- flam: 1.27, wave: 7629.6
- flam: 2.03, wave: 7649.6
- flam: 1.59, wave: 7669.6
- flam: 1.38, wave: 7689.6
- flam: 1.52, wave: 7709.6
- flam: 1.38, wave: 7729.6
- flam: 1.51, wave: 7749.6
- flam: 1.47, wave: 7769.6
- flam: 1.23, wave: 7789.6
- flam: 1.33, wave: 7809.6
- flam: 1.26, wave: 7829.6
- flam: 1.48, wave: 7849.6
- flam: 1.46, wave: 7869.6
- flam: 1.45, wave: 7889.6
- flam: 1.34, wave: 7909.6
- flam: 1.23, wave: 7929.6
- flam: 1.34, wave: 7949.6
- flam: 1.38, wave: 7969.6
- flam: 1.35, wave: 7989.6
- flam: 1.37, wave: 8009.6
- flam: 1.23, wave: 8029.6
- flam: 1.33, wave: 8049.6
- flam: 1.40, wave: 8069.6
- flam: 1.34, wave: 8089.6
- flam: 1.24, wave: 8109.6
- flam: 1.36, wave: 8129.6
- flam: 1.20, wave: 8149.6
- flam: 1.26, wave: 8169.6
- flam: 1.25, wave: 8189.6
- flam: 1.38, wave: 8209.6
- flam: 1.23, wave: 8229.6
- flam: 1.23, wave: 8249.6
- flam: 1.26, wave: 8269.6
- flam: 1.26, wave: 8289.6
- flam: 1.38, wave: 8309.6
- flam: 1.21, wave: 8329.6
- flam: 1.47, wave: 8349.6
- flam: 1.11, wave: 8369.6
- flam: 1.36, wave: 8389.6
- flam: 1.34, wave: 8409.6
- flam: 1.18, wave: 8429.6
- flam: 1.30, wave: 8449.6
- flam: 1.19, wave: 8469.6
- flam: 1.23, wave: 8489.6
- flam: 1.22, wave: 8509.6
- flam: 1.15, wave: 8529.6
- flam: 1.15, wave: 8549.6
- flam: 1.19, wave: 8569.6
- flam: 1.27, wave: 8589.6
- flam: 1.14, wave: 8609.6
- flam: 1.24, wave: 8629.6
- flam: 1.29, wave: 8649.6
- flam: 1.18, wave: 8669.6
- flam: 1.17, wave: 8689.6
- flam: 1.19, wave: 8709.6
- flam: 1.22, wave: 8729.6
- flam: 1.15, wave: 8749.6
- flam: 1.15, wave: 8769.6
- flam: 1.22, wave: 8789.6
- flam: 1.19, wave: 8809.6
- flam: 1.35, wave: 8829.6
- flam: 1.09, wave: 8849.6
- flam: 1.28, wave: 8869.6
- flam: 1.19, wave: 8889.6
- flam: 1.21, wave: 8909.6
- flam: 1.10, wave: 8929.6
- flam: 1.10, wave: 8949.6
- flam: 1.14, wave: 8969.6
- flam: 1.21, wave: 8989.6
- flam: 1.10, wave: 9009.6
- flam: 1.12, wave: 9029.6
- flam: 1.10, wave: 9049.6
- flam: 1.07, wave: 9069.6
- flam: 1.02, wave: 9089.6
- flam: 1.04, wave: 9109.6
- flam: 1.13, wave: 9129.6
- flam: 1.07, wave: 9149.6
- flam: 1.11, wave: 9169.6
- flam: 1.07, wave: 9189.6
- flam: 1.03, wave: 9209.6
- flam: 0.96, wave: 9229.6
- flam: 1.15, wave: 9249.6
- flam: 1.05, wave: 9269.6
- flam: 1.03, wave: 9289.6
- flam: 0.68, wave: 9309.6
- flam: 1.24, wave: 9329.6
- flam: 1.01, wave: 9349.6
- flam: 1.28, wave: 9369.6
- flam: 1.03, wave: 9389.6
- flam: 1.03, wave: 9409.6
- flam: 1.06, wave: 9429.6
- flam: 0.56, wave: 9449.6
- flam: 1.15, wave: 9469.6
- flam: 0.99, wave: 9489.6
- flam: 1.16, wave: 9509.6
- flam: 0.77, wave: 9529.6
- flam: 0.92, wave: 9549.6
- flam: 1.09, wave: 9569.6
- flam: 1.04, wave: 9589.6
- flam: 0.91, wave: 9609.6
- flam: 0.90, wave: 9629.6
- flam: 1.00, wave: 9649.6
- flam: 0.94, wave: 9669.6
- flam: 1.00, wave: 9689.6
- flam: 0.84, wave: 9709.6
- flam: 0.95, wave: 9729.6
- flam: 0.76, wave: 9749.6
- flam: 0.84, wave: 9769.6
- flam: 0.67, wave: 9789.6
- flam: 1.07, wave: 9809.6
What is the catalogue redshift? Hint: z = 0.138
